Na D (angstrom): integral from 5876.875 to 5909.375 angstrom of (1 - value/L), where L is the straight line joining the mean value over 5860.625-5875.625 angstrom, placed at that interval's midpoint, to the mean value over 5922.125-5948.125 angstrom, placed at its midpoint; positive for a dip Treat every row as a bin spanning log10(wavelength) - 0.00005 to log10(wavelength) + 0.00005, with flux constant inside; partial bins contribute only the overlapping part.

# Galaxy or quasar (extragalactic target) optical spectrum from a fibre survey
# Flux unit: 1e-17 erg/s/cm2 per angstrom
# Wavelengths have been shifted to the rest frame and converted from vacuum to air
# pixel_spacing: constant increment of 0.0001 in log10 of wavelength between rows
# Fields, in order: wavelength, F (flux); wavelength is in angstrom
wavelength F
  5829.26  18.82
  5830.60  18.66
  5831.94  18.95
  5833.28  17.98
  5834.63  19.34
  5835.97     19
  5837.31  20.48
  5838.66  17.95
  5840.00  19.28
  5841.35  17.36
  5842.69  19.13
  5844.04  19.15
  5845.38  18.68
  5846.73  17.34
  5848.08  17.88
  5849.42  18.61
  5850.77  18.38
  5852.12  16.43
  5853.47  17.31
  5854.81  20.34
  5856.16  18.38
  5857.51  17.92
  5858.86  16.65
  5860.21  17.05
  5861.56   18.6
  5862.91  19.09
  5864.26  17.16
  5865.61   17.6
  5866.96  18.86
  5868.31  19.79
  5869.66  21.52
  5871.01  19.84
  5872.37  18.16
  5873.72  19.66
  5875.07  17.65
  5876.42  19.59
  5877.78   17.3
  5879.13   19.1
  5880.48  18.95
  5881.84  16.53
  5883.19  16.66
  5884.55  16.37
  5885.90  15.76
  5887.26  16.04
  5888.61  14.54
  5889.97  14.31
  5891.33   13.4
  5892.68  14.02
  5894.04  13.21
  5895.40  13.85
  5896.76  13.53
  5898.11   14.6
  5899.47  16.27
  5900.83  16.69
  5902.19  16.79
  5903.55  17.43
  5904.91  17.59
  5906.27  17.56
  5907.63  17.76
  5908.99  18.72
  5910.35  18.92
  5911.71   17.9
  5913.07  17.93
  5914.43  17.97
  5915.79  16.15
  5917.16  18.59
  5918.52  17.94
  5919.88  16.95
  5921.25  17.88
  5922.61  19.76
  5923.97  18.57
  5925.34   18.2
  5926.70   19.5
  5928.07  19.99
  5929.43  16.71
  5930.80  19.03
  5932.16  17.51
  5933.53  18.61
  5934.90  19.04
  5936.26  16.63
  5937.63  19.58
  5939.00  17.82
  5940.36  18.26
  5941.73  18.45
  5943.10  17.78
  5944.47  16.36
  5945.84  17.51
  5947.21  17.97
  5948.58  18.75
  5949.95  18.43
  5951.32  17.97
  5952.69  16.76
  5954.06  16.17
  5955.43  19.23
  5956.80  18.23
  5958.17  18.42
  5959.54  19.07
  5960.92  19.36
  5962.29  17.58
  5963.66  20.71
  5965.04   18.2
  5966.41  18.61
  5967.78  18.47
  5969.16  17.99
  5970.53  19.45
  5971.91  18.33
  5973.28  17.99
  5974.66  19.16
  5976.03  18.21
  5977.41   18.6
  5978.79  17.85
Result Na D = 4.4 angstrom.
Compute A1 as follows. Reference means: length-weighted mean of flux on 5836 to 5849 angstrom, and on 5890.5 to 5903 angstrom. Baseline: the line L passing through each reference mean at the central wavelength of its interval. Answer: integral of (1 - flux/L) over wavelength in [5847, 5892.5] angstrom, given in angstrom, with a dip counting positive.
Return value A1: -2.8 angstrom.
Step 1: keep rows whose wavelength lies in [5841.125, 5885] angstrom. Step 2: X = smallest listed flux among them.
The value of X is 16.37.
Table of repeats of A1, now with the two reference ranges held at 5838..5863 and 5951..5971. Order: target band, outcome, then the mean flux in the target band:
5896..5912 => 1.2 angstrom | 16.9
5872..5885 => 0.1 angstrom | 18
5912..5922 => 0.4 angstrom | 17.7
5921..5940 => -0.2 angstrom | 18.5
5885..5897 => 2.6 angstrom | 14.4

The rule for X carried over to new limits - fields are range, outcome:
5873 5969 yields 13.21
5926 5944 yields 16.63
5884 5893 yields 13.4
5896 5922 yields 13.53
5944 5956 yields 16.17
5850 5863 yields 16.43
